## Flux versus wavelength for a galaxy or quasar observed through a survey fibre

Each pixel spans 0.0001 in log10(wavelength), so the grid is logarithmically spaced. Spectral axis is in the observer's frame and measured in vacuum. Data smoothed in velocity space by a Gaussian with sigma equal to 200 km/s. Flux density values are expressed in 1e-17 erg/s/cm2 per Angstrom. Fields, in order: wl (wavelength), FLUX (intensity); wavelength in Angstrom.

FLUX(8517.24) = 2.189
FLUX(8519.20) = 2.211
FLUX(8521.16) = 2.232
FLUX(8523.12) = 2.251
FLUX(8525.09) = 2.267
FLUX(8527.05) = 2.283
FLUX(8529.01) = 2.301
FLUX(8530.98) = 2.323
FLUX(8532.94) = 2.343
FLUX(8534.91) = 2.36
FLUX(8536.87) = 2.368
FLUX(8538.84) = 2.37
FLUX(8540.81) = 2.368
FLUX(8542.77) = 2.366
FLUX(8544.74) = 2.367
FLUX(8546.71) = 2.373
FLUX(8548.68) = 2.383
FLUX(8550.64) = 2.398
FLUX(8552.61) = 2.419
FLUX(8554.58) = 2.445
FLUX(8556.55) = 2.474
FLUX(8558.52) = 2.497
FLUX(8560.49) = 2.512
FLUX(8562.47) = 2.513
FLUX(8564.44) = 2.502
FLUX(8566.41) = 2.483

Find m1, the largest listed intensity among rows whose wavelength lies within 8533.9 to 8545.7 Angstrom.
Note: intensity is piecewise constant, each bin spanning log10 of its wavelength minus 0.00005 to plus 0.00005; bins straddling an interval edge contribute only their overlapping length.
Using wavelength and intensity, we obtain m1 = 2.37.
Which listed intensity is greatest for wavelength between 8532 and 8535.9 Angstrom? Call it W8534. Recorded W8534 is 2.36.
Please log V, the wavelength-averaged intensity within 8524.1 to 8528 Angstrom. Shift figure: 2.27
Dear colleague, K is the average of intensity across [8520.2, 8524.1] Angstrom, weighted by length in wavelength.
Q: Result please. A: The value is 2.24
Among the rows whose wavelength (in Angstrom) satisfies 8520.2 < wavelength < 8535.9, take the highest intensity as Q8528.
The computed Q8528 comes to 2.36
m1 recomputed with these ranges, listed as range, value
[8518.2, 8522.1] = 2.232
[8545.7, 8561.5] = 2.512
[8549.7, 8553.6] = 2.419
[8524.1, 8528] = 2.283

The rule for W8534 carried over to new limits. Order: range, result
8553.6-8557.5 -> 2.474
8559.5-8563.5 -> 2.513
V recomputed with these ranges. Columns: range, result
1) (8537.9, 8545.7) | 2.37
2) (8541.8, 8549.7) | 2.37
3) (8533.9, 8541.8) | 2.37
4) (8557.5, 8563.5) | 2.5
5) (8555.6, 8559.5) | 2.49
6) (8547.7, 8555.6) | 2.41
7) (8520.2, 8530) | 2.27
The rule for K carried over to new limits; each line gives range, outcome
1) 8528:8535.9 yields 2.33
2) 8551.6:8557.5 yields 2.45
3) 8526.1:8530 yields 2.29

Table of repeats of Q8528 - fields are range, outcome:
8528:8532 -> 2.323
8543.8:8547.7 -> 2.373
